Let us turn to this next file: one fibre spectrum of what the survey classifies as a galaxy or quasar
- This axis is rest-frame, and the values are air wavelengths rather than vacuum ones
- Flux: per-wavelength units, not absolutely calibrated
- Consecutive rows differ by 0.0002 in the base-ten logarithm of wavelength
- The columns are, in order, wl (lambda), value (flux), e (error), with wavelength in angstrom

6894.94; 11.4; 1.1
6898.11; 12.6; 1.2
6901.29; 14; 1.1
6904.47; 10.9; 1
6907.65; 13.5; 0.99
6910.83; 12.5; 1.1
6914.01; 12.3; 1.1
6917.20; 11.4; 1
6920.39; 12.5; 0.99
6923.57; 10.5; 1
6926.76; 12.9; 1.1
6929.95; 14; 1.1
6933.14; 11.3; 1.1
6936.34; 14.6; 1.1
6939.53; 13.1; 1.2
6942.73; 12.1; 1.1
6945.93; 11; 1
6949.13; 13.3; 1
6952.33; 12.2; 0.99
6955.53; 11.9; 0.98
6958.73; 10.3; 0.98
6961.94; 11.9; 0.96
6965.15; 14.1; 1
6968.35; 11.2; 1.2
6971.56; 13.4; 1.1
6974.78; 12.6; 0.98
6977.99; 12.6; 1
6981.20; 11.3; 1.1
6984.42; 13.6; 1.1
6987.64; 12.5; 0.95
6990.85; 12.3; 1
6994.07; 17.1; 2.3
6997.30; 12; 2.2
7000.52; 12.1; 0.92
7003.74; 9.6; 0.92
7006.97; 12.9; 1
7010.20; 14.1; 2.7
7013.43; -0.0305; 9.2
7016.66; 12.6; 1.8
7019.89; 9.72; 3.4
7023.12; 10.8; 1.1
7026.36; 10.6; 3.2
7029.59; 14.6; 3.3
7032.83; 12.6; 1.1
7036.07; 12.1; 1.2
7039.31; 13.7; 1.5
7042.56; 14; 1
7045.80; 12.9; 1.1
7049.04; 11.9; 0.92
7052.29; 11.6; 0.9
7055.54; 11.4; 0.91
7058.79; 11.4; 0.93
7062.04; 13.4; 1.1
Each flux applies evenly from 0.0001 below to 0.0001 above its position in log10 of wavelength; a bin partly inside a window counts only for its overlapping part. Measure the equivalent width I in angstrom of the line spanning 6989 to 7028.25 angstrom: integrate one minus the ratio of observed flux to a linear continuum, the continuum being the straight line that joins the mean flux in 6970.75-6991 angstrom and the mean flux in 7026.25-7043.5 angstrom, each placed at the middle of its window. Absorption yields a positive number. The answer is 5.1 angstrom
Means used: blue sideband 12.6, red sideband 13.1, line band 11.2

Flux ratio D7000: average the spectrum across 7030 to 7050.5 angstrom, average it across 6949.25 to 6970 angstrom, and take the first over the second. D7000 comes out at 1.1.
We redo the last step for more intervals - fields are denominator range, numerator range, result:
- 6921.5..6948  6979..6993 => 1.01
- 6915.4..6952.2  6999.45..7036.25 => 0.88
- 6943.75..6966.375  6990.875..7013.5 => 0.99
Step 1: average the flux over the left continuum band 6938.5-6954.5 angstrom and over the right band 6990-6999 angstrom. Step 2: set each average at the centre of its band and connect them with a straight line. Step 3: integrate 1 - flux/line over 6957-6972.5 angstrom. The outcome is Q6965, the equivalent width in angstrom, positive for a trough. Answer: 0.9 angstrom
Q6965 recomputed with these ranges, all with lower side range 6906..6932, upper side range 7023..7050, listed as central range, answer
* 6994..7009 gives 0.3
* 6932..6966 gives 0.5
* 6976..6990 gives 0.1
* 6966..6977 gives 0.0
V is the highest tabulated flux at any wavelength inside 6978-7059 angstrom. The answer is 17.1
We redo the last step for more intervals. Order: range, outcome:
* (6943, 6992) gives 14.1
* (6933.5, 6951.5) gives 14.6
